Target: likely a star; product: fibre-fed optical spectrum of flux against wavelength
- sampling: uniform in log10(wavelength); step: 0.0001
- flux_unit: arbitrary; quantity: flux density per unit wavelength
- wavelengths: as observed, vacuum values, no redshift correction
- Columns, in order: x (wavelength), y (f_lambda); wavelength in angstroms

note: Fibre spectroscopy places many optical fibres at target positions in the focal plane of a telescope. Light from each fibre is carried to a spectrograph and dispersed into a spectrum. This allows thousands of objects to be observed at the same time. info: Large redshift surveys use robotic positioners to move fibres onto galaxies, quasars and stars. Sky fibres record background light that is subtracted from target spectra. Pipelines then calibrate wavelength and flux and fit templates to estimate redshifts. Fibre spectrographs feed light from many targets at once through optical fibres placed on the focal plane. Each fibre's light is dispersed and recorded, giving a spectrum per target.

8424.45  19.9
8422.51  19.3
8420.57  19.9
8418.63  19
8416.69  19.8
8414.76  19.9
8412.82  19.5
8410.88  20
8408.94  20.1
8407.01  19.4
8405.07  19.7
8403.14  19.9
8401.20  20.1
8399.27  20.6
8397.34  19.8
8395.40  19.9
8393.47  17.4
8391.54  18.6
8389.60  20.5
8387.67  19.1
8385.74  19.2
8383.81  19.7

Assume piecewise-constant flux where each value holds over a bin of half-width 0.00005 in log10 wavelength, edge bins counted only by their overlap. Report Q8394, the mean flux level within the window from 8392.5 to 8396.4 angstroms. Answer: 18.7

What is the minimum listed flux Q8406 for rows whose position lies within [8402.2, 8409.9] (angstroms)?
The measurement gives 19.4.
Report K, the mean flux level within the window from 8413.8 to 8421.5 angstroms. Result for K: 19.7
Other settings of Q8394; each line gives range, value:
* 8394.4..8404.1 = 20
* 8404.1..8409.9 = 19.8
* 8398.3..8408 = 20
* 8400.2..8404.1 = 20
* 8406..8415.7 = 19.8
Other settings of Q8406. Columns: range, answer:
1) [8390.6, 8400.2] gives 17.4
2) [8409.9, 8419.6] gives 19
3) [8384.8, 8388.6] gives 19.1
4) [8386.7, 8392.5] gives 18.6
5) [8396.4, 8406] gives 19.7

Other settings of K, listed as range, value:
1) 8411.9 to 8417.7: 19.7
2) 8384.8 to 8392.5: 19.3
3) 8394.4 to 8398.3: 19.8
